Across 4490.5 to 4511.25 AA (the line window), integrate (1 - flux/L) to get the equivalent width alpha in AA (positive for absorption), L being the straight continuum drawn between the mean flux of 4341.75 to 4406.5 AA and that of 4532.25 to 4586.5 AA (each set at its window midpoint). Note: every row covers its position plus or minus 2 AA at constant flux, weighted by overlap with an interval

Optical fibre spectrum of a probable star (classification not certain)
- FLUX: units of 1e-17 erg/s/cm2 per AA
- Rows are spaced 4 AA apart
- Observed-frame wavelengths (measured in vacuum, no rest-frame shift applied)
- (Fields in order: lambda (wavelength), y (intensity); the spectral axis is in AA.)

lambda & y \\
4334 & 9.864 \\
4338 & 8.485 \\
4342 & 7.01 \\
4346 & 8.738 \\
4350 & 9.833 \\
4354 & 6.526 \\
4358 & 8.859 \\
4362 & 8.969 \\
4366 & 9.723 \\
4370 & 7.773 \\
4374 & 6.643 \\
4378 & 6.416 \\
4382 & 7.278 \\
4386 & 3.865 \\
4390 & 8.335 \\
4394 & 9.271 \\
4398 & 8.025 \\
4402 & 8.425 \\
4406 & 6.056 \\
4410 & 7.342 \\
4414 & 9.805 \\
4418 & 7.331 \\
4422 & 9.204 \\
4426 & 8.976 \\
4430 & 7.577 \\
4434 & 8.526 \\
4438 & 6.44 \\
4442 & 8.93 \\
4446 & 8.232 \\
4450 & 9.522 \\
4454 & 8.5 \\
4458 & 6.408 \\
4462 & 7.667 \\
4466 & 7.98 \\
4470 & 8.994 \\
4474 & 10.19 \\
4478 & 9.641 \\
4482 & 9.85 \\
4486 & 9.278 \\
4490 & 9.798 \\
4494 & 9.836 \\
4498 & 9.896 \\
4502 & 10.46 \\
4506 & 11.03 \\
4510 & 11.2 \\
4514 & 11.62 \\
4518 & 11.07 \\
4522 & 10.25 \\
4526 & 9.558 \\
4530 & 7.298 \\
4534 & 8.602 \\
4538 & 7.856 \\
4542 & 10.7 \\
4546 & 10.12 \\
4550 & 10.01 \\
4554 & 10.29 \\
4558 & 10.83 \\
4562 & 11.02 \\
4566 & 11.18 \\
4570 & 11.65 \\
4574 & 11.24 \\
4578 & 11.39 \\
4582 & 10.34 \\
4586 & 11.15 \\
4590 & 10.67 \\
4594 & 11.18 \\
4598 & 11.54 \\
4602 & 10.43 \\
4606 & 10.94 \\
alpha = -1.7 AA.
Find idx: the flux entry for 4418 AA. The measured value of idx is 7.331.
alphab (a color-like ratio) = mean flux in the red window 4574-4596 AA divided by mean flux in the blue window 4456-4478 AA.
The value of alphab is 1.31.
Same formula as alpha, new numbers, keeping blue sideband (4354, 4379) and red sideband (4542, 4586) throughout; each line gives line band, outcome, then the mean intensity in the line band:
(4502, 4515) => -1.43 AA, 11.1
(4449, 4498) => 2.79 AA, 9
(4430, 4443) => 1.69 AA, 7.83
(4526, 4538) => 2.50 AA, 8.2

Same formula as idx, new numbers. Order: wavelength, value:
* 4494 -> 9.836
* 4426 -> 8.976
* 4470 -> 8.994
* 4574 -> 11.24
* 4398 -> 8.025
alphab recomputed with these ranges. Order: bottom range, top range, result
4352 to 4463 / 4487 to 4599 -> 1.32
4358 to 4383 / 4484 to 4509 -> 1.28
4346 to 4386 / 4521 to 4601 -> 1.32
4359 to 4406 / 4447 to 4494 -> 1.16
